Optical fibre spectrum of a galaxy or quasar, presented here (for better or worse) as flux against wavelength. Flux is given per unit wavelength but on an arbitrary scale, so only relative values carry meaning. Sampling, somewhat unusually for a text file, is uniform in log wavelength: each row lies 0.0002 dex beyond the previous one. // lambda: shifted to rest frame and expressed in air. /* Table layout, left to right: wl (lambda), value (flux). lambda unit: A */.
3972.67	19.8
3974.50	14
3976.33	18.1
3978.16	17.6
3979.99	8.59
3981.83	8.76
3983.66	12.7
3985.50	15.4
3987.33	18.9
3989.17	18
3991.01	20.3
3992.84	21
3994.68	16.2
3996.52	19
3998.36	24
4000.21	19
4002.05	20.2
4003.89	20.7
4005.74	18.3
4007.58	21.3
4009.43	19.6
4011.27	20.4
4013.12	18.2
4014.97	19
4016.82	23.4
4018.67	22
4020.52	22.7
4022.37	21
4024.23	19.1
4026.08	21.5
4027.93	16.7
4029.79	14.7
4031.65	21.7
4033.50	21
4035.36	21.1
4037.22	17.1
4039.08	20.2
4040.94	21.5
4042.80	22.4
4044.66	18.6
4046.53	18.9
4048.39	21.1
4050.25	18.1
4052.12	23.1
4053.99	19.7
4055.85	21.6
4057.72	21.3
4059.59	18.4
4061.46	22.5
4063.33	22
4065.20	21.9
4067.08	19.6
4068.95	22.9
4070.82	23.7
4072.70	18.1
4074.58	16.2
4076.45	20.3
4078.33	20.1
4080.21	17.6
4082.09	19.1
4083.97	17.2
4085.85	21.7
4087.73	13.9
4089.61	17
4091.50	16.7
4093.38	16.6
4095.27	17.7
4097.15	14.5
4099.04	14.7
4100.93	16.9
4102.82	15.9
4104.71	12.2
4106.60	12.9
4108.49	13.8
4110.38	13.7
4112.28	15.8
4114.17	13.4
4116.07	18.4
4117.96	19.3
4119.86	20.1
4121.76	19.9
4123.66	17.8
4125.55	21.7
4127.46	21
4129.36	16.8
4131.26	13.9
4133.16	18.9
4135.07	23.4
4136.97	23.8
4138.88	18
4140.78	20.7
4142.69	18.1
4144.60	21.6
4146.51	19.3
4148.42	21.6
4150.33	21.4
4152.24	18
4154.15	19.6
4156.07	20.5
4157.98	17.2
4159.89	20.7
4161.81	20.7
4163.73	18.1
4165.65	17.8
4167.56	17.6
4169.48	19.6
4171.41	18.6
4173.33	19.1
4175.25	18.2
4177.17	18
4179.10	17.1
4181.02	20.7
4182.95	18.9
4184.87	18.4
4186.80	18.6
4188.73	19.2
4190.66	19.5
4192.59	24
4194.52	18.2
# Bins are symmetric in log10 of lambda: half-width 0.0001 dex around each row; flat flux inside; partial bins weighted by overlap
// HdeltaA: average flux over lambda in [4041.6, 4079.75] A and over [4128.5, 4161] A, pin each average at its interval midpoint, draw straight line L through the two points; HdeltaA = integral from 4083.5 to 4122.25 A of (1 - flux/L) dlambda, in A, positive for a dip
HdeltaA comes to 7.4 A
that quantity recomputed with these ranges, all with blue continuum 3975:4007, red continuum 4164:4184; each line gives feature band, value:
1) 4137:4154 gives -1.54 A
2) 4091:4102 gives 1.17 A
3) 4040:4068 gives -4.52 A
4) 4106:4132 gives 1.58 A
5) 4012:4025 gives -2.33 A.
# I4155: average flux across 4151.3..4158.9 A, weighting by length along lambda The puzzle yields 18.8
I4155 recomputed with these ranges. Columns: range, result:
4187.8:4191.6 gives 19.3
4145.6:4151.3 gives 20.8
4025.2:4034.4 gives 19.1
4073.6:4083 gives 18.7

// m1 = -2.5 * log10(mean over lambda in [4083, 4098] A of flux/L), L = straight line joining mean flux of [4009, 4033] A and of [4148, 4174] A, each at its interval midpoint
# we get 0.16 mag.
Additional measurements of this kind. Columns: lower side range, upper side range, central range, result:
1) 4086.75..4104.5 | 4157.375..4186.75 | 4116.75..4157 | -0.14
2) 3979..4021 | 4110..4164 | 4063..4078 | -0.09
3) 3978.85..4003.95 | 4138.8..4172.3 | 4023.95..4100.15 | -0.07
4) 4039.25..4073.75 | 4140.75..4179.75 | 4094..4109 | 0.33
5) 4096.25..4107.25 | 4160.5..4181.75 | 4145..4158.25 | -0.14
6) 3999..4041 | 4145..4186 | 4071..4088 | 0.06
